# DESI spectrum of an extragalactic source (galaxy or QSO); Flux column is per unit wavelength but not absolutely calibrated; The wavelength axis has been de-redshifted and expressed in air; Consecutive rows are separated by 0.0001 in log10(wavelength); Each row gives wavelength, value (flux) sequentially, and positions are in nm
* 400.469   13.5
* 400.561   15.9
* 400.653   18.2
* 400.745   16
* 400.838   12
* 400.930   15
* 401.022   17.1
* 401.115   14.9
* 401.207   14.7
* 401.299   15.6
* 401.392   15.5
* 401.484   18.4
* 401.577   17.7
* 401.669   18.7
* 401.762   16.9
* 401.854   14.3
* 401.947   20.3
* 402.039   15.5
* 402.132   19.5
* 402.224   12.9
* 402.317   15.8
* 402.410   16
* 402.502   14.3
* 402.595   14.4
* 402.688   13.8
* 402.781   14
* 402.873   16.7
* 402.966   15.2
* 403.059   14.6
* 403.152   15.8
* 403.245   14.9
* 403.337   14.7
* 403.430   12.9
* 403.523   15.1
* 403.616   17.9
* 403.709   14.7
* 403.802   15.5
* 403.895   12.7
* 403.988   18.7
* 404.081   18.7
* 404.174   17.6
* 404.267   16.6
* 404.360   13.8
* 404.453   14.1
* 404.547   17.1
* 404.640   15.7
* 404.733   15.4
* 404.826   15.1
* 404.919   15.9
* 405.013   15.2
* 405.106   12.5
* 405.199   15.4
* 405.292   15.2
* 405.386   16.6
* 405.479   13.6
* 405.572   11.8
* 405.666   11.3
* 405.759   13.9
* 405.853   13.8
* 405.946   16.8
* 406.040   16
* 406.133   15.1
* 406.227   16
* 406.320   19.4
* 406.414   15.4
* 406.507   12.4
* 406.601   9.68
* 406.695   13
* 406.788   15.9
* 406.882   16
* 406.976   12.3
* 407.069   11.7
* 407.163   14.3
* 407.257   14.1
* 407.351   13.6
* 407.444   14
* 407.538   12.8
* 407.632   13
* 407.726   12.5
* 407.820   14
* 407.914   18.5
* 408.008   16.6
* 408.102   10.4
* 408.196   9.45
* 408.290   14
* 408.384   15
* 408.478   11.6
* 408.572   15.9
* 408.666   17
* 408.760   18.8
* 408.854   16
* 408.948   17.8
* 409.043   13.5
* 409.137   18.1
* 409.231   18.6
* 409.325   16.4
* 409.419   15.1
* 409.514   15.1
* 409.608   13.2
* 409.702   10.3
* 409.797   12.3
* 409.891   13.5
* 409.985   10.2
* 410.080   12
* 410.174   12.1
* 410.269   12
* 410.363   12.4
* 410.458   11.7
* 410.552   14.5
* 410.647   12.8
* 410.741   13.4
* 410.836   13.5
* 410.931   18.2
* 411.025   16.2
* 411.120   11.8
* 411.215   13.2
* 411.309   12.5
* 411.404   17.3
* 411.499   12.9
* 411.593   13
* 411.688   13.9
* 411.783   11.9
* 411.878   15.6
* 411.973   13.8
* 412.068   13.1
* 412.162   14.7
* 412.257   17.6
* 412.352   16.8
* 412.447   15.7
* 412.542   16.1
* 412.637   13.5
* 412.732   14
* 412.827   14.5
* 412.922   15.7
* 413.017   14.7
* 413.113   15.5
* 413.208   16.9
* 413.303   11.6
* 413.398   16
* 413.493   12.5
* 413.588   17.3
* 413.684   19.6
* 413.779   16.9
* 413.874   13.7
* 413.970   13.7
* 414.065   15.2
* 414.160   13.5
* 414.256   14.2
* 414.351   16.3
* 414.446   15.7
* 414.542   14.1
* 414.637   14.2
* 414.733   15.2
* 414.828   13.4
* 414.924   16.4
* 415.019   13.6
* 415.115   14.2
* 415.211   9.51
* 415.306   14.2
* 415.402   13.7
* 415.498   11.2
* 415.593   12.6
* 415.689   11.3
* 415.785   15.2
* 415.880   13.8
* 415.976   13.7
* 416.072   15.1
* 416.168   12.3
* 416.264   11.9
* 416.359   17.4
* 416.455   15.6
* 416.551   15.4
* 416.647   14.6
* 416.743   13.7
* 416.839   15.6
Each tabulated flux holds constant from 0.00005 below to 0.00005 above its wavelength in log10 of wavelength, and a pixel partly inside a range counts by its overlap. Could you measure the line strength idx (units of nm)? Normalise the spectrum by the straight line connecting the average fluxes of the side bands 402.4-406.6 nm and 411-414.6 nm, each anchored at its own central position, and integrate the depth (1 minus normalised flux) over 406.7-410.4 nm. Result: 0.21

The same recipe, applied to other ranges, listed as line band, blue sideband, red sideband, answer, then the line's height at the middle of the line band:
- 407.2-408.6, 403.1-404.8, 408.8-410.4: 0.084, 14.5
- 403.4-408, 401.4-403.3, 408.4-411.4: 0.129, 15.2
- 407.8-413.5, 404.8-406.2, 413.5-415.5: 0.085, 14.6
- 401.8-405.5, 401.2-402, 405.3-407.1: 0.068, 15.8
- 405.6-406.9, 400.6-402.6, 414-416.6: 0.072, 15.4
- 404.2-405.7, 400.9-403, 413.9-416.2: 0.070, 15.5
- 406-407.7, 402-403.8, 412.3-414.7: 0.118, 15.2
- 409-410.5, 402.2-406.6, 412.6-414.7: 0.148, 15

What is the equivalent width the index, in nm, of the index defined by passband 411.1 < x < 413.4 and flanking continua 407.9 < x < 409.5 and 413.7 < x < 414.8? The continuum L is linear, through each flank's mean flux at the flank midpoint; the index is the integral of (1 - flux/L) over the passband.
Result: 0.09 nm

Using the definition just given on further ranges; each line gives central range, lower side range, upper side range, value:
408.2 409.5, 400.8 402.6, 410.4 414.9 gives -0.05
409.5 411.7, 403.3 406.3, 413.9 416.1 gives 0.19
